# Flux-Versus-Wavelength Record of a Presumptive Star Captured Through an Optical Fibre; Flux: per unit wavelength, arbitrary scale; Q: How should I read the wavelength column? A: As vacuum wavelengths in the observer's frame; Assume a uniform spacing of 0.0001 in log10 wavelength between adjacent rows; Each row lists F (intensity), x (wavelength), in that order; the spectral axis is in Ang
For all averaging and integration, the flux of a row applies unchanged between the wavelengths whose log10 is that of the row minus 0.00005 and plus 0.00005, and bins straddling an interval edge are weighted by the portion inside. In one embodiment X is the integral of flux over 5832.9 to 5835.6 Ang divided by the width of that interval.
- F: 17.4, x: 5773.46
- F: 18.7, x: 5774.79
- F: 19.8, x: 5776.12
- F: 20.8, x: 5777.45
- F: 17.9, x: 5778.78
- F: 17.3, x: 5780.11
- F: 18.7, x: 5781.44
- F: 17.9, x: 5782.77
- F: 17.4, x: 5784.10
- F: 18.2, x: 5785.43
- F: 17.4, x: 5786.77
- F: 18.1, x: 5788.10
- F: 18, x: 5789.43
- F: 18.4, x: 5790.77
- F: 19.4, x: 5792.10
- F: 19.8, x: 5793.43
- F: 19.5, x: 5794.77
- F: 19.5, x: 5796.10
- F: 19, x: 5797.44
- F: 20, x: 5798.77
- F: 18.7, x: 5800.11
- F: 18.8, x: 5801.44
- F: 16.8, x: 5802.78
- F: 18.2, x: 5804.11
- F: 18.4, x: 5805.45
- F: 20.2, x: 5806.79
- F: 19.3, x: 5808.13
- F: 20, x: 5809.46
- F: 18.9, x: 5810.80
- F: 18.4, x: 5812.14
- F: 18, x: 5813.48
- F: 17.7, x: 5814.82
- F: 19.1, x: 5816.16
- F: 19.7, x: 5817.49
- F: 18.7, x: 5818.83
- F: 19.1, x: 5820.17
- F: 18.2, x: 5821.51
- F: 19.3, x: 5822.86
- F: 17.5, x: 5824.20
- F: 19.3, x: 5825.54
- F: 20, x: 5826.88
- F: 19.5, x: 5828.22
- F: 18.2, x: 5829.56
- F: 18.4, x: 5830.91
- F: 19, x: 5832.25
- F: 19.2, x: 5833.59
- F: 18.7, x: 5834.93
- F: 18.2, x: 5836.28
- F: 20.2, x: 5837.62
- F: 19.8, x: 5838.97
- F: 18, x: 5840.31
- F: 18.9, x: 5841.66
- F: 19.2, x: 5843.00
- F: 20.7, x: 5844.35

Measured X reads 19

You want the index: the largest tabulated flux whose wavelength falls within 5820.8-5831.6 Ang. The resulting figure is 20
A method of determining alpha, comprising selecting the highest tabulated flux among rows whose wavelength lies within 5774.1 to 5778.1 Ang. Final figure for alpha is 20.8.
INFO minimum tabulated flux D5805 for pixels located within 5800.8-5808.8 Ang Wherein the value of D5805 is 16.8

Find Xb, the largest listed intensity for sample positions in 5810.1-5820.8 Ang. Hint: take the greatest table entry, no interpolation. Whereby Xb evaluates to 19.7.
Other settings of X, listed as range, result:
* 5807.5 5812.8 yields 19.2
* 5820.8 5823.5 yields 18.7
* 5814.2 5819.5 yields 18.8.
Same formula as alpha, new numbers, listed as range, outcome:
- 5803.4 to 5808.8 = 20.2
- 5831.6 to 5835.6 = 19.2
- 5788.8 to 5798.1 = 19.8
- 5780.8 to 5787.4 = 18.7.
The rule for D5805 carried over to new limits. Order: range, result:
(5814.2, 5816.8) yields 17.7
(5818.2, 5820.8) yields 18.7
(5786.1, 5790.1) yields 17.4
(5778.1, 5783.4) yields 17.3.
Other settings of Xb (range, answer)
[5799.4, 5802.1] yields 18.8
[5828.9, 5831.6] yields 18.4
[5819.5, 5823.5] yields 19.3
